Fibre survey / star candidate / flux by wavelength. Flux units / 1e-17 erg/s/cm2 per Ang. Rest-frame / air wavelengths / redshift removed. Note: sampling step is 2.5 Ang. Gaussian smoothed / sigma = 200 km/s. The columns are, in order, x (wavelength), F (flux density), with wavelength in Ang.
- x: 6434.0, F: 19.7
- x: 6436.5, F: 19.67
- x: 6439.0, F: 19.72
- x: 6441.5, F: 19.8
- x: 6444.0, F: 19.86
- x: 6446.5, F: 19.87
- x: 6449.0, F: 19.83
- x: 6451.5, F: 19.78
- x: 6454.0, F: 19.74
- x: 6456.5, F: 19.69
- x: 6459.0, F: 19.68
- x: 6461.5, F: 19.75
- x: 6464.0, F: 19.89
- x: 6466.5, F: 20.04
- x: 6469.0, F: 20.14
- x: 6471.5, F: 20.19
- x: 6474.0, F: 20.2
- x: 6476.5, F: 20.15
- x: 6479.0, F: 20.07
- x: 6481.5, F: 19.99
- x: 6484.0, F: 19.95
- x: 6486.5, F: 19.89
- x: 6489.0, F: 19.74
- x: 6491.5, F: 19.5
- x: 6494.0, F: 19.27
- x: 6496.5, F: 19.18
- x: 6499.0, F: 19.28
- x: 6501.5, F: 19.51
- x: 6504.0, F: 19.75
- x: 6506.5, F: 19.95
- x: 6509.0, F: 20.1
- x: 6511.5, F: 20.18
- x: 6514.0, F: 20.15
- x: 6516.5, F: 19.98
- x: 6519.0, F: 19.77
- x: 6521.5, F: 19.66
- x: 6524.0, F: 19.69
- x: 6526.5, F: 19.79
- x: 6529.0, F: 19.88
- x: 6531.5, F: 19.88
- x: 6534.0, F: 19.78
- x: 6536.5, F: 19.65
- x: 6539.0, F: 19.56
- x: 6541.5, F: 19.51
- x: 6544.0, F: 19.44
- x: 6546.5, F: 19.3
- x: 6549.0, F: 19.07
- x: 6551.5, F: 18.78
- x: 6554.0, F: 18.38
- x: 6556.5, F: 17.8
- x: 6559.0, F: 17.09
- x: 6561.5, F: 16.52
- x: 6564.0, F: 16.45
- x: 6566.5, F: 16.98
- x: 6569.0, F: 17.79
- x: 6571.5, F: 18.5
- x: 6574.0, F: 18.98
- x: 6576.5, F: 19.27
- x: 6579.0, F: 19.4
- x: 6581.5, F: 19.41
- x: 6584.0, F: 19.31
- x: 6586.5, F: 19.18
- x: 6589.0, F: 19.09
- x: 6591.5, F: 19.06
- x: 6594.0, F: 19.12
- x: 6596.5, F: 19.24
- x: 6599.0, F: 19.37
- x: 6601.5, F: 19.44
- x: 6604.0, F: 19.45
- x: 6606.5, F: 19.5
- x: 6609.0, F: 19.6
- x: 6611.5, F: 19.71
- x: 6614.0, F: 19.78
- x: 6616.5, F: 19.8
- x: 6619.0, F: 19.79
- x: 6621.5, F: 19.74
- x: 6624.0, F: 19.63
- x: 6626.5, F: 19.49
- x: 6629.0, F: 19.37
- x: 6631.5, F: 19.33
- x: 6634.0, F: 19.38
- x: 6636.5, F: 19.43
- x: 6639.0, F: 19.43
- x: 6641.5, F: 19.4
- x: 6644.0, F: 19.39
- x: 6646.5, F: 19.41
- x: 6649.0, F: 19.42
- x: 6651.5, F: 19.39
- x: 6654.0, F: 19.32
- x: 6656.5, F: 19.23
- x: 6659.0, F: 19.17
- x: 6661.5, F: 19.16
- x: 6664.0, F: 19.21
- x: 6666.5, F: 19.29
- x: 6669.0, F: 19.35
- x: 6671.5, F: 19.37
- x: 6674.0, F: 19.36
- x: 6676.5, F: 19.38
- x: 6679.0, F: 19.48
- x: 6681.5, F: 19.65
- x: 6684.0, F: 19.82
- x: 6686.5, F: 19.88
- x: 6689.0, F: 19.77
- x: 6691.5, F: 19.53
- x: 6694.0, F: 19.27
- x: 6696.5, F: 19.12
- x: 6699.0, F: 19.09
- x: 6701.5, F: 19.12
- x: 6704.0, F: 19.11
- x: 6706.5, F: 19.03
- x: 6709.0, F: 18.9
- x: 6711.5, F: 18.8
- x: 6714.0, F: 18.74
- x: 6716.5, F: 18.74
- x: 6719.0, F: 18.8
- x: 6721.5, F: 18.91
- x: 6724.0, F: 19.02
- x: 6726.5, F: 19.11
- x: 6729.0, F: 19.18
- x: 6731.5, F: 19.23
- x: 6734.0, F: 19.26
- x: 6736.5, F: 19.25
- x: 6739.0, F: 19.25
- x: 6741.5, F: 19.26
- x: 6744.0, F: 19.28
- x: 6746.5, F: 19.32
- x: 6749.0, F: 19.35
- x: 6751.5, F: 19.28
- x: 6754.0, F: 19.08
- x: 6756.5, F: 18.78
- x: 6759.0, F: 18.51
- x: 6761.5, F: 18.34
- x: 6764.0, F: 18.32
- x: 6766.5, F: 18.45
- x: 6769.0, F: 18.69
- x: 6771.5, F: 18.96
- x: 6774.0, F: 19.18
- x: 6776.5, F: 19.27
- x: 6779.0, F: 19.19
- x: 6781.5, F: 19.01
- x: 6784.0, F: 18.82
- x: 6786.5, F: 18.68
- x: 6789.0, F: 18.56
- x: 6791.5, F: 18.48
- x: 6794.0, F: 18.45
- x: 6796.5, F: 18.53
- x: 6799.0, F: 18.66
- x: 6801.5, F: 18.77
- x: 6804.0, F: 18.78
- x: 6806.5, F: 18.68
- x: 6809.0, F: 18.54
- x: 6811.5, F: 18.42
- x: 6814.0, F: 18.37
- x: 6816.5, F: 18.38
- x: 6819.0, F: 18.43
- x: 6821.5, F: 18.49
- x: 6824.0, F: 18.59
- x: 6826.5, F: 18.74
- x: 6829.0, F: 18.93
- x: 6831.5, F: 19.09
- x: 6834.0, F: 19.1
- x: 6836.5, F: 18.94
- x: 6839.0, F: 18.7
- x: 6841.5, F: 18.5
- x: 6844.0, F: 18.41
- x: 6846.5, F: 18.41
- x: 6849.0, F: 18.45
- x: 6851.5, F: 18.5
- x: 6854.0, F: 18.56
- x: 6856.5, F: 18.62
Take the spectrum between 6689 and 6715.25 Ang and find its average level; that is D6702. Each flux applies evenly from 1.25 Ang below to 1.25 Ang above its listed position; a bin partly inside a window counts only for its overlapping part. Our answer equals 19.1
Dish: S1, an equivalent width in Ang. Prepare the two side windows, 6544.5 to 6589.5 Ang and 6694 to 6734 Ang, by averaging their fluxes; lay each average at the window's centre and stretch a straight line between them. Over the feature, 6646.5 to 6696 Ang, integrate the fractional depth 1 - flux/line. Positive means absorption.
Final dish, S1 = -1.5 Ang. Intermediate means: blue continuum 18.4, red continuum 19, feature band 19.4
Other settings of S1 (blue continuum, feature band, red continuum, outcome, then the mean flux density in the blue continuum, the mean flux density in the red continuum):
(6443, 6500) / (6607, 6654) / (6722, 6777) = -0.40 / 19.8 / 19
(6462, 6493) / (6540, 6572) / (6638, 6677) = 2.54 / 20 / 19.3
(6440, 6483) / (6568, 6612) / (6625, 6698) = 0.90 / 19.9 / 19.4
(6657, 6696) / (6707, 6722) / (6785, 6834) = 0.30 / 19.4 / 18.6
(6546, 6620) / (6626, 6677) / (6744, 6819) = -1.46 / 18.8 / 18.8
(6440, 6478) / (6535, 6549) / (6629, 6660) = 0.14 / 19.9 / 19.4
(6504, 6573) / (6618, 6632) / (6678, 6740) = -0.33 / 19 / 19.2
